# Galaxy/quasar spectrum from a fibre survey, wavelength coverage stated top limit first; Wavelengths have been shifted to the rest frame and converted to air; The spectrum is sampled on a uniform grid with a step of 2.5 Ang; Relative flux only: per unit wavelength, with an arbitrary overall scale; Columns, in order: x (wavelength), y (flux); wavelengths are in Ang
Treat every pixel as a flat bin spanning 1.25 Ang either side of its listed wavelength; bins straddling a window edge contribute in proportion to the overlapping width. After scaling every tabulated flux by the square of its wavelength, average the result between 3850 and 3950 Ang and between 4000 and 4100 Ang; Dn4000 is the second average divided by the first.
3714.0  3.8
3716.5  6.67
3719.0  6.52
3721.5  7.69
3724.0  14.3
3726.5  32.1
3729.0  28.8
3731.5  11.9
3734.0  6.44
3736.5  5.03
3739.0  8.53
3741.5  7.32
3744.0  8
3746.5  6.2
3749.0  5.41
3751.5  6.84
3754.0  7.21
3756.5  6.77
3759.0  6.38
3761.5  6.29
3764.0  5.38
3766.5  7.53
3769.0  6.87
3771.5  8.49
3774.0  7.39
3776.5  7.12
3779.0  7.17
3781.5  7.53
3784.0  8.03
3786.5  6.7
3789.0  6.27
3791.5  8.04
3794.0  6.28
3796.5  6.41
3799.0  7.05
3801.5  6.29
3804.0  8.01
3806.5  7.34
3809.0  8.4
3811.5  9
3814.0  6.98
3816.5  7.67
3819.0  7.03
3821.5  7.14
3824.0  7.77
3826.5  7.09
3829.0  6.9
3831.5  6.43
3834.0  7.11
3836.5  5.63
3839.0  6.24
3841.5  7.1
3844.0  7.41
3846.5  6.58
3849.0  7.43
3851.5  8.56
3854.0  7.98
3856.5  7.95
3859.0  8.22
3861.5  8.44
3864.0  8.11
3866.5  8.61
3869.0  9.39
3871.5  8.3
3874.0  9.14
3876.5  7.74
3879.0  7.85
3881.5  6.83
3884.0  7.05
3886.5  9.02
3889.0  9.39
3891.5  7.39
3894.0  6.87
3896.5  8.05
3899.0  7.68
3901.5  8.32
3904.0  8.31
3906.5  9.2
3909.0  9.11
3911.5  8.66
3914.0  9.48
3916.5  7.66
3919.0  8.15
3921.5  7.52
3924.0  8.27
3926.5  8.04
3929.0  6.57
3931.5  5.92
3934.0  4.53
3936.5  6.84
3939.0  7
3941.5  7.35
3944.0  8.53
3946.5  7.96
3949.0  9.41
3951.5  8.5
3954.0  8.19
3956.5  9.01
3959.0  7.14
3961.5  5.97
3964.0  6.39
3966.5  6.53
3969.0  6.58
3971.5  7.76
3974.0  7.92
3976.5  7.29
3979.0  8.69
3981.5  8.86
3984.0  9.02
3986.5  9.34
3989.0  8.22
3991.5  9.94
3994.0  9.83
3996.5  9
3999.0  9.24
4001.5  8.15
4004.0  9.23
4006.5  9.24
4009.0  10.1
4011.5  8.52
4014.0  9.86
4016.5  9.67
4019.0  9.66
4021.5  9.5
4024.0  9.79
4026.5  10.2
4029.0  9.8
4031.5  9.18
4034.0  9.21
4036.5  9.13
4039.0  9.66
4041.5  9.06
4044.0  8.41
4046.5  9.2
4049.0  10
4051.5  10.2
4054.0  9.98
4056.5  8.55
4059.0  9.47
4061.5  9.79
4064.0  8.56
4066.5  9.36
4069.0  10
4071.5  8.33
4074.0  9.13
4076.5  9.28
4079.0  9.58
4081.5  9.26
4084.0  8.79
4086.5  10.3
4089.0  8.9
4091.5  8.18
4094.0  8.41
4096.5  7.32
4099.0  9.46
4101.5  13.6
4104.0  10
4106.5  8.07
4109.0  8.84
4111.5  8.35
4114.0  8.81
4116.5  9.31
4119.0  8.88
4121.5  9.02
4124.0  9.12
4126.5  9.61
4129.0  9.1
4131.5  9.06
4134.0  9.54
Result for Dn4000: 1.3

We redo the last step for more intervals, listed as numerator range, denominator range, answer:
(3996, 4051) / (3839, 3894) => 1.28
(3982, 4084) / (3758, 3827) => 1.46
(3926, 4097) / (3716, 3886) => 1.19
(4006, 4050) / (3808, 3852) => 1.45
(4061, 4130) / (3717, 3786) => 1.21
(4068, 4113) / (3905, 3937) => 1.30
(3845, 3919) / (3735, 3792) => 1.25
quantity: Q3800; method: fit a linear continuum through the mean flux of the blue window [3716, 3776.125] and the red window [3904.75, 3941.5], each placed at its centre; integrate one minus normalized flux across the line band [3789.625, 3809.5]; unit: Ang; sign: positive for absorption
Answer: 3.8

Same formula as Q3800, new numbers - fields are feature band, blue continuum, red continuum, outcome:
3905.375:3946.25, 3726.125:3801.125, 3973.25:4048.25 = 5.6 Ang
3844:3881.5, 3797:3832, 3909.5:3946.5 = -3.4 Ang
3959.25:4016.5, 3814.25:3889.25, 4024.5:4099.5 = 1.6 Ang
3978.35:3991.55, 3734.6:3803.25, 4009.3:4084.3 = -0.2 Ang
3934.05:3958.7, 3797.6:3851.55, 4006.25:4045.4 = 2.0 Ang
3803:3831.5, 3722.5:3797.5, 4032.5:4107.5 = 4.6 Ang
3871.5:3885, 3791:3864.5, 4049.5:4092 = -0.1 Ang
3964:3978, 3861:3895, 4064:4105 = 2.5 Ang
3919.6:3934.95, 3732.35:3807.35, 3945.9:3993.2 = 1.8 Ang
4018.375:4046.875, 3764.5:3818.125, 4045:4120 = -1.5 Ang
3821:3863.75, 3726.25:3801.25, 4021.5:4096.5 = 6.2 Ang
